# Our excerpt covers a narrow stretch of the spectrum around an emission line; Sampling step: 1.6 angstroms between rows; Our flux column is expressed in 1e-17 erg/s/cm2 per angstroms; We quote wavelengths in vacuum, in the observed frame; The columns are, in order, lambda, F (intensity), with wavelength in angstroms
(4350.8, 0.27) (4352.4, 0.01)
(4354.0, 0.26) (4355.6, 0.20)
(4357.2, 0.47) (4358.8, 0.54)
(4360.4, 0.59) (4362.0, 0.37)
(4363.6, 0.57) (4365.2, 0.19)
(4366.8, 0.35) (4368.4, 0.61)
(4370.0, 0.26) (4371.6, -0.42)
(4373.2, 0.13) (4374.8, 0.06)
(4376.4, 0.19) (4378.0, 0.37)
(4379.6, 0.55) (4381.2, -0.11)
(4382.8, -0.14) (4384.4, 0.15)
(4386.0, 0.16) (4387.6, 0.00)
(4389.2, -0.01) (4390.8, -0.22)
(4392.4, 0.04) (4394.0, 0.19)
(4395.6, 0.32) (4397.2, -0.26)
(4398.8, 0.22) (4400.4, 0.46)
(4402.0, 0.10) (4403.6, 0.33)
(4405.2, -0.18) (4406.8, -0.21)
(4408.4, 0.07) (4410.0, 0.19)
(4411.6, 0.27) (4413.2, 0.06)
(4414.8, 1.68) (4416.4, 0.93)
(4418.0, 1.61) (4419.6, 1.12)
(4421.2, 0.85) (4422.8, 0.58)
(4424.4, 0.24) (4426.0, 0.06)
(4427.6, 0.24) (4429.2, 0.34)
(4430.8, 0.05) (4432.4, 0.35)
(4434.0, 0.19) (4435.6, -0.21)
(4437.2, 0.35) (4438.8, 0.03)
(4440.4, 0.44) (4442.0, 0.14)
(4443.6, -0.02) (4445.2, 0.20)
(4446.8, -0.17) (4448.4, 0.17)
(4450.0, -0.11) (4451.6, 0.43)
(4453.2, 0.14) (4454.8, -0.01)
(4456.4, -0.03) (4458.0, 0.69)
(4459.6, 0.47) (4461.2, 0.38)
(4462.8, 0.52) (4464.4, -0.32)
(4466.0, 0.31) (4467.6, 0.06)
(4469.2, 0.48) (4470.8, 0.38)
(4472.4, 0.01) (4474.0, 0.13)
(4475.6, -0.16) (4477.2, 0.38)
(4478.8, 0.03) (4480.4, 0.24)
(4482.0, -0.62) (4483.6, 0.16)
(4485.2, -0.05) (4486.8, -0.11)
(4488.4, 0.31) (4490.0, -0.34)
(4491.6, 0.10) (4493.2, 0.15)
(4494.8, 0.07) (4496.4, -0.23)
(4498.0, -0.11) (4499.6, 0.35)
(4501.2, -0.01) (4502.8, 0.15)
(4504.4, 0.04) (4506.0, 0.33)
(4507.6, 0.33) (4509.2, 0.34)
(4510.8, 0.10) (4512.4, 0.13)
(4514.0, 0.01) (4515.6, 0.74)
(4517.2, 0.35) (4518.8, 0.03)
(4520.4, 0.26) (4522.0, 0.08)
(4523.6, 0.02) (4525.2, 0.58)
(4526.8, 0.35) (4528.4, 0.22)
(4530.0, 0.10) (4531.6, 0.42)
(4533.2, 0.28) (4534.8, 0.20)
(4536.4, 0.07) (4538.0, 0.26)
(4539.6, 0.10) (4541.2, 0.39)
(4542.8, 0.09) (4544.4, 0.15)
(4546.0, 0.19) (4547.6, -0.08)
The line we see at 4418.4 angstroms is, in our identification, [O II] 3727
